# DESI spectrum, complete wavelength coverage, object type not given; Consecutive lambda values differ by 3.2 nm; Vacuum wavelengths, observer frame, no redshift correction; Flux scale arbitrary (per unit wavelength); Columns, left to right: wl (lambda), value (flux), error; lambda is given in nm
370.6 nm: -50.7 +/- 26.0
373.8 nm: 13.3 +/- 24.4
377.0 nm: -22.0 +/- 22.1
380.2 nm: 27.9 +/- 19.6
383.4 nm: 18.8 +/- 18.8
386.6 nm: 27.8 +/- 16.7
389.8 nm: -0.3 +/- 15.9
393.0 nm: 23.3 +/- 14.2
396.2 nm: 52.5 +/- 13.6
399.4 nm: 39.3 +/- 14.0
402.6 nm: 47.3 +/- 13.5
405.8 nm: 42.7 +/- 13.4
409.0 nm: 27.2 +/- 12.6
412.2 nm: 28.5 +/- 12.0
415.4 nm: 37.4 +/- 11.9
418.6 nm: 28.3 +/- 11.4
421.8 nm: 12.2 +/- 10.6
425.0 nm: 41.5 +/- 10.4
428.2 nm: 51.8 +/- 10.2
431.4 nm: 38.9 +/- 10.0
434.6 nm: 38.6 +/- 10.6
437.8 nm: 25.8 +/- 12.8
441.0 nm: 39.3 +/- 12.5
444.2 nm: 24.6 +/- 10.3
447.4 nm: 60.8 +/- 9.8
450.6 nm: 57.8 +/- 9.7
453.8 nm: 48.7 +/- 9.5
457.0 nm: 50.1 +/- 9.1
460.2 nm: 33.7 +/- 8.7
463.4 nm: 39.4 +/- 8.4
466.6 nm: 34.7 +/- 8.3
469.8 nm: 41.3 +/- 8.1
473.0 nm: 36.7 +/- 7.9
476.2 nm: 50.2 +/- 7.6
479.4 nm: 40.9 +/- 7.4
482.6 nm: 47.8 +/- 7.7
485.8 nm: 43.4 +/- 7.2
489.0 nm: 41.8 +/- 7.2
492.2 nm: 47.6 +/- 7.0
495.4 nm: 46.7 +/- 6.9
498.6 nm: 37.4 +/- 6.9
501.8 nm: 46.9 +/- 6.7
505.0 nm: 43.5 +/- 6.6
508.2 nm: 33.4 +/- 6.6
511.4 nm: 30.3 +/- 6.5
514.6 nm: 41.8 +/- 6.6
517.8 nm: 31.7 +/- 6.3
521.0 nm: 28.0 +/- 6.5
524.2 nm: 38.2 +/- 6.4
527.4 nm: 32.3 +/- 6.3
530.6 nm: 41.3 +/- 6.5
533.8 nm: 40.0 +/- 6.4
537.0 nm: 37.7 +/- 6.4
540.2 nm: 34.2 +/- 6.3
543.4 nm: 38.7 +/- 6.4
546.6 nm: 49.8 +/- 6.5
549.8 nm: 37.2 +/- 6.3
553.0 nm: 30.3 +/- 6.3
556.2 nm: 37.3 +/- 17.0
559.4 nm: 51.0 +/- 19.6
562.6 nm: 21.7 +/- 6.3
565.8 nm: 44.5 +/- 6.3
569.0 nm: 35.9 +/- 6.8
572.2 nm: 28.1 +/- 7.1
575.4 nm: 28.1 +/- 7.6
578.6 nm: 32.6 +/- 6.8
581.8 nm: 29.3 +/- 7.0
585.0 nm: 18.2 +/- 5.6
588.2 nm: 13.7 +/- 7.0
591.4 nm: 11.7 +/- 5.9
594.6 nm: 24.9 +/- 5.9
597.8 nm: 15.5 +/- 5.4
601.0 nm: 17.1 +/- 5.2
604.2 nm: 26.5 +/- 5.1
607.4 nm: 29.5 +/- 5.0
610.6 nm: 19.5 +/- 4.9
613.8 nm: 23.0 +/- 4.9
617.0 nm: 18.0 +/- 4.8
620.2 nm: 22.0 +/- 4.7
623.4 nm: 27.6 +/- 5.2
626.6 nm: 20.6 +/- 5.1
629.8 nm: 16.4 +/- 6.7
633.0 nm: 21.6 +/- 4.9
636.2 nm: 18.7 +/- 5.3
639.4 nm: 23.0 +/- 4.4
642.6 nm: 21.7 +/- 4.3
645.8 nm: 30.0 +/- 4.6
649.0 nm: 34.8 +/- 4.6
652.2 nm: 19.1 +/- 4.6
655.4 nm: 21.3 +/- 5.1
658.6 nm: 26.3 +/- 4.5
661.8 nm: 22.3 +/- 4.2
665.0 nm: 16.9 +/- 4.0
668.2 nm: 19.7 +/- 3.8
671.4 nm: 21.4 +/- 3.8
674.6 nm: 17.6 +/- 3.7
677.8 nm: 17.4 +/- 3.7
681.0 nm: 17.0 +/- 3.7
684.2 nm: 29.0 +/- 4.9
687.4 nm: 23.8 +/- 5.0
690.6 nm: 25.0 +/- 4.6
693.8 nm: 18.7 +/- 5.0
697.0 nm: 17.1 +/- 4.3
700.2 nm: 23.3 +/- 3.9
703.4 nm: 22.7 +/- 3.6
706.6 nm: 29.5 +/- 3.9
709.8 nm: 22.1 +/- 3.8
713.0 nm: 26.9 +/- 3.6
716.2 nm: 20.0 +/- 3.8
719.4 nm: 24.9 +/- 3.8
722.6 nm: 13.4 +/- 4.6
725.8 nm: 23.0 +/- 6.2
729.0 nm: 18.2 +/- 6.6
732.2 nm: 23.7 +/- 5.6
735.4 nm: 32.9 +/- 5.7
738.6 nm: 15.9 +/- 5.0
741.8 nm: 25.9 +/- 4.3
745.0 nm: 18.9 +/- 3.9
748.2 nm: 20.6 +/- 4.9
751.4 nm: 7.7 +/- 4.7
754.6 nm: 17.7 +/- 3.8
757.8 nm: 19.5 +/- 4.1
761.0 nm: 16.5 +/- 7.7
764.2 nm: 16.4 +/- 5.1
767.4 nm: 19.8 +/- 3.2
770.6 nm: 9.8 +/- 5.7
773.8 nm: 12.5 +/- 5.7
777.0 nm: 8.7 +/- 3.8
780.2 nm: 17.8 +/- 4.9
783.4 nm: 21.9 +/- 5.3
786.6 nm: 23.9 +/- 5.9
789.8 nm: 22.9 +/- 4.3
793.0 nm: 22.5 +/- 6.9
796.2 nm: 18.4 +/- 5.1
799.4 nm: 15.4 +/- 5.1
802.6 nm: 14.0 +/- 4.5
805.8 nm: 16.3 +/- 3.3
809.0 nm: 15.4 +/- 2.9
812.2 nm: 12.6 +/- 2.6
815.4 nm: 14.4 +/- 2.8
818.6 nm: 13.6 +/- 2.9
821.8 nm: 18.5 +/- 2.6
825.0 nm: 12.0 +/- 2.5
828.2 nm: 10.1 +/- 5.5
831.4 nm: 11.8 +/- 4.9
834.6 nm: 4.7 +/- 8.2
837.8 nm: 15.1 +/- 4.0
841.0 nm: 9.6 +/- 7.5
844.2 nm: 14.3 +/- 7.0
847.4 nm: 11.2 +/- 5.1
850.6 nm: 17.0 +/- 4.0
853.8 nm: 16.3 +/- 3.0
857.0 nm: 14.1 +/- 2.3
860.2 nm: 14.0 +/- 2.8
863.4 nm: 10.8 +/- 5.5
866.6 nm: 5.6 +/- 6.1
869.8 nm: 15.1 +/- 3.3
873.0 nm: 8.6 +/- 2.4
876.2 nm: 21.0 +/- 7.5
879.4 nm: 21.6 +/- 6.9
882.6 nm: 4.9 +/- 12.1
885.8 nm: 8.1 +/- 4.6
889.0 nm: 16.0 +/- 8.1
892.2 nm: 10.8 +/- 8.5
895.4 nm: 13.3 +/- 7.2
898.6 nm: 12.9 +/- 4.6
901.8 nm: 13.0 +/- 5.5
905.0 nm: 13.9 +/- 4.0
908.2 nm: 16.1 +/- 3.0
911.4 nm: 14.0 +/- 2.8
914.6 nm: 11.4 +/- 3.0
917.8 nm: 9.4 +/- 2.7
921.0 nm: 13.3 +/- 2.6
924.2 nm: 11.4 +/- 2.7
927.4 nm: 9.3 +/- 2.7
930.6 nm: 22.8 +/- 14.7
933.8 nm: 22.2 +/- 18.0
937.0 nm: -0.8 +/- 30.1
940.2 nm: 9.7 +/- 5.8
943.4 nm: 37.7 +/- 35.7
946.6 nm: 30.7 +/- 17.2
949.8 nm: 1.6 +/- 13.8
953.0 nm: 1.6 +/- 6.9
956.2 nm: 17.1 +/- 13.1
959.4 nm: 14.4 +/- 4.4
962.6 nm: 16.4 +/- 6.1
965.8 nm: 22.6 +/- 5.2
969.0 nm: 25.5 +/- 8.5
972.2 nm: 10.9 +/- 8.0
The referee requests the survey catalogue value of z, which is 0.47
